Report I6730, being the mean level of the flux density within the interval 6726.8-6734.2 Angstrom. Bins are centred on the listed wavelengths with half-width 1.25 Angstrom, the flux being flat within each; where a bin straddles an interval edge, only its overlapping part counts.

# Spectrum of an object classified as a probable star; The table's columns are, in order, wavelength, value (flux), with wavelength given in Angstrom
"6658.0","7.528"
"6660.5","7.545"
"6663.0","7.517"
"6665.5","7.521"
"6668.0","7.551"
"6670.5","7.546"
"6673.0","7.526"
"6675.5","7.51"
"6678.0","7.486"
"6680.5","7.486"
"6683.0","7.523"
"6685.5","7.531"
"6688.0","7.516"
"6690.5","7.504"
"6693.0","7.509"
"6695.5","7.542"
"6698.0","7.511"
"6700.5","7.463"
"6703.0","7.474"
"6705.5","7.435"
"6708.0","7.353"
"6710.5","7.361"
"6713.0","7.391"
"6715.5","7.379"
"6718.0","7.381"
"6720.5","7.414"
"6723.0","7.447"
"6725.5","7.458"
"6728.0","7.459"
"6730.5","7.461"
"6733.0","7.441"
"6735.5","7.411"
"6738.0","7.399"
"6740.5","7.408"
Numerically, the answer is 7.45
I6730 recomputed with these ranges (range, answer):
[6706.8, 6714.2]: 7.37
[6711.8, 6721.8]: 7.39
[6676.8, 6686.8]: 7.51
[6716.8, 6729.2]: 7.43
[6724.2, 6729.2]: 7.46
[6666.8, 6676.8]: 7.53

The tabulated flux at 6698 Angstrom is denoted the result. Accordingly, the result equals 7.511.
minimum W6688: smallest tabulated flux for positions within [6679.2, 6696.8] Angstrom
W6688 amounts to 7.486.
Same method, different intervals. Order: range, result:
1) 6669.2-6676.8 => 7.51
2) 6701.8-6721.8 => 7.353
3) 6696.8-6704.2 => 7.463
